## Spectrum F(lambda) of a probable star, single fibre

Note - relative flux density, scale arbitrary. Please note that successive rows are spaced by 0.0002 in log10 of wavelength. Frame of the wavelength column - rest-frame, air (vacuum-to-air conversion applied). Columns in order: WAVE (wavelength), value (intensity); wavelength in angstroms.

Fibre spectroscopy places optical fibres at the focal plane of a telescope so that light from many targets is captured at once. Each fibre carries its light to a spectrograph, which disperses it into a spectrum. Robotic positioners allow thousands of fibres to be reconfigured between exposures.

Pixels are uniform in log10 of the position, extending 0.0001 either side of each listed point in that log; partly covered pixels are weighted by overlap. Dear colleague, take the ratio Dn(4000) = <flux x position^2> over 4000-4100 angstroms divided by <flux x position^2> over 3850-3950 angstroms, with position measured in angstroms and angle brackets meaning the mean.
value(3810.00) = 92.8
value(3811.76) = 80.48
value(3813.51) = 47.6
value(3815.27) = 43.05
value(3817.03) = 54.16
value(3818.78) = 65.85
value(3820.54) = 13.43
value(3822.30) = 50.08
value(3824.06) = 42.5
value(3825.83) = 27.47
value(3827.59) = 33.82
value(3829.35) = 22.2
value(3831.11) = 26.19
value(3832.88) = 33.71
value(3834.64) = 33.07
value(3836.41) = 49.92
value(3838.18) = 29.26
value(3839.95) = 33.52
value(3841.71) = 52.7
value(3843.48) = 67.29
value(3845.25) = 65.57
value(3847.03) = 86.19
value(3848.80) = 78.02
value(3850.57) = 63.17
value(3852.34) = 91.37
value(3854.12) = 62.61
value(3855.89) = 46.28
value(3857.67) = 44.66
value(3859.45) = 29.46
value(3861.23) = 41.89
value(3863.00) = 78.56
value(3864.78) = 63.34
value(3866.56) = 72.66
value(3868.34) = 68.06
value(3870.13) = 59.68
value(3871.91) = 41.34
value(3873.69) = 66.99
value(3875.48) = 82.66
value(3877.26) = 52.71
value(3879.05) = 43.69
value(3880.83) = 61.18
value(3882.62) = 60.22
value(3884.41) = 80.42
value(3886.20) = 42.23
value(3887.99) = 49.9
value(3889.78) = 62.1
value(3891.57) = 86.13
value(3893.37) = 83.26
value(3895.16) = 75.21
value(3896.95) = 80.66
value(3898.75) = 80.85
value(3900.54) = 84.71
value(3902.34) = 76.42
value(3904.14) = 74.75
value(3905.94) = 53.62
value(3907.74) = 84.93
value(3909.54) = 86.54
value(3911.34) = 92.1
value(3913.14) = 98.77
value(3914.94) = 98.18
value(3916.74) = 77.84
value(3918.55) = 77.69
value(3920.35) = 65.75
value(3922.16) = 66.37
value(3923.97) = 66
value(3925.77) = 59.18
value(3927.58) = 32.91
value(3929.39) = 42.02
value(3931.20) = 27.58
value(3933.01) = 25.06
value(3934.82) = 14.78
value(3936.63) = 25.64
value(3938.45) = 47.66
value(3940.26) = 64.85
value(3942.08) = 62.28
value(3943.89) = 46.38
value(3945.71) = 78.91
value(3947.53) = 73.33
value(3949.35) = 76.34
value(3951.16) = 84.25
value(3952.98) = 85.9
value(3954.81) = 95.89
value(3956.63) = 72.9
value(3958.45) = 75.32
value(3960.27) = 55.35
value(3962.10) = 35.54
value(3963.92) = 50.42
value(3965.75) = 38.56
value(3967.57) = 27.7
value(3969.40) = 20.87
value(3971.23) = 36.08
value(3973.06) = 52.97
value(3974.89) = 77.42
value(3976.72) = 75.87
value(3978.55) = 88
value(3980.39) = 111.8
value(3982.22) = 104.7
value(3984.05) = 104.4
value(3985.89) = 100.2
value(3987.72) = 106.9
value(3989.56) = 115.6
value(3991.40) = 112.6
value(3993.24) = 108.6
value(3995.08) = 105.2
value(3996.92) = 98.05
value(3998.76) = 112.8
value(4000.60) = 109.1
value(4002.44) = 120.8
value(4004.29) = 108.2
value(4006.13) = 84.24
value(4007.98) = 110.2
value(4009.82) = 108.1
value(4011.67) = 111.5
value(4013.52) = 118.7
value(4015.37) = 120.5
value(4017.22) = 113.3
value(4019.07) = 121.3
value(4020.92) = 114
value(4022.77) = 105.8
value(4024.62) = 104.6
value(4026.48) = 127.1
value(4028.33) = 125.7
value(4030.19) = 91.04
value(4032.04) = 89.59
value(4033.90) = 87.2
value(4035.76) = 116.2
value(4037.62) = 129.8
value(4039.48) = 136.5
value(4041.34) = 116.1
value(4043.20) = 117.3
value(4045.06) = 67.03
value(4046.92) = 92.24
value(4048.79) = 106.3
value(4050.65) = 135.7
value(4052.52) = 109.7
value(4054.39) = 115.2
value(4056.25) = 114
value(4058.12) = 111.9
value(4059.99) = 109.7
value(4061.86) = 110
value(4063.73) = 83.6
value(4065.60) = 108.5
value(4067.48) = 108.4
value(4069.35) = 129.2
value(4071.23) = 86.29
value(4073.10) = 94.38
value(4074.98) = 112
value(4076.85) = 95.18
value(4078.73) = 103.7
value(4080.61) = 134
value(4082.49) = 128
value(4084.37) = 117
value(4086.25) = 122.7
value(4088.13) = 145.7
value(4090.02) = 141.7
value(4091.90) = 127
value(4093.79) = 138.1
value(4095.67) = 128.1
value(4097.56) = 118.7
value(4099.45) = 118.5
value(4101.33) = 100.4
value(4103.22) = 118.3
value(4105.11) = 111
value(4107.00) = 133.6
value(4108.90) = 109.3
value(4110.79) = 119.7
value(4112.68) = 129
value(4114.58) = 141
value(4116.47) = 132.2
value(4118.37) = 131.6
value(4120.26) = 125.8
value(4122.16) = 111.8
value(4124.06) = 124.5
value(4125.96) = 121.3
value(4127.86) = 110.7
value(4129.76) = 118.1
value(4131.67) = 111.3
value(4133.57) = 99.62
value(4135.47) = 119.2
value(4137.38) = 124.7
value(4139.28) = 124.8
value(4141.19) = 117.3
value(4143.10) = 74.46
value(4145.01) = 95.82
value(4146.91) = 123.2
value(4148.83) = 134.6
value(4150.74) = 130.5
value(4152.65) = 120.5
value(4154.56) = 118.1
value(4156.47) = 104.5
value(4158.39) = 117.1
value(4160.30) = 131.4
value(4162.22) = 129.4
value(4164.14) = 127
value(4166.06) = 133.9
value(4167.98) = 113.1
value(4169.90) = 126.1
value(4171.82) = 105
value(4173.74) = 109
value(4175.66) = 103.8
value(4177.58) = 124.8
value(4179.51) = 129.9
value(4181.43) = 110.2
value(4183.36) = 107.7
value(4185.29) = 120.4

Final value 1.9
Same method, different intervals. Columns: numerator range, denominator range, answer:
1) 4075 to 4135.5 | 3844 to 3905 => 2.07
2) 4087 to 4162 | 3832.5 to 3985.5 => 2.11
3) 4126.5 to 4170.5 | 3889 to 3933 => 1.86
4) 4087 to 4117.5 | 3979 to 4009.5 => 1.24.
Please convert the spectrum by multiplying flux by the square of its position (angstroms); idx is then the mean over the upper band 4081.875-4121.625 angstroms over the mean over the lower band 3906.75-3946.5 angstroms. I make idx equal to 2.25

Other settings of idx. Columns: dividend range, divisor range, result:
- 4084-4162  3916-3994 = 1.96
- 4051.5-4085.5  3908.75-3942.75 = 1.99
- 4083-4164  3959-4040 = 1.35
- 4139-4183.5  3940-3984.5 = 1.91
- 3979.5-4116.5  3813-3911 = 2.13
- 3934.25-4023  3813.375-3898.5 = 1.61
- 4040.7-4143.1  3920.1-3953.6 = 2.30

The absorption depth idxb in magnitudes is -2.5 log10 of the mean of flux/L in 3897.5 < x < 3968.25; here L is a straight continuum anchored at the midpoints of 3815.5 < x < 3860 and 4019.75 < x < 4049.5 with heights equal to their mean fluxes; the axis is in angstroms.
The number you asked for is 0.19 mag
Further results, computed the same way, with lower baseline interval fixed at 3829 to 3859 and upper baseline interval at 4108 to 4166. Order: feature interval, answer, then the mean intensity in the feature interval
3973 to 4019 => -0.19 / 104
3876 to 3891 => 0.06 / 57.9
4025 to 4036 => -0.11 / 105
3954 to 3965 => 0.23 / 63.6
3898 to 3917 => -0.23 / 82.8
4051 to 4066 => -0.08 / 109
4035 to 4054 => -0.15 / 113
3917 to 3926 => 0.03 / 68.3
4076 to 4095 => -0.16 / 125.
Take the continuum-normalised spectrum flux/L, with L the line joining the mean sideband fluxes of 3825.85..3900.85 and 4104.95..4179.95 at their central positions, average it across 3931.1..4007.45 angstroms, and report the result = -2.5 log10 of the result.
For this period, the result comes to 0.10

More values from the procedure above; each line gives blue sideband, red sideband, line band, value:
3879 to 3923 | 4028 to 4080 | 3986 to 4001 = -0.15 mag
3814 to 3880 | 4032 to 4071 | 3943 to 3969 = 0.28 mag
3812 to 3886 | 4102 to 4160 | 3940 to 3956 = 0.02 mag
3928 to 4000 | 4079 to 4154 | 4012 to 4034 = -0.23 mag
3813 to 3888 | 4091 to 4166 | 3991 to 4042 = -0.19 mag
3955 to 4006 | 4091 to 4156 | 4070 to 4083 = 0.00 mag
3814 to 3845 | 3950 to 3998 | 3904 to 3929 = -0.16 mag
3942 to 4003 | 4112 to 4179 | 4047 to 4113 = -0.12 mag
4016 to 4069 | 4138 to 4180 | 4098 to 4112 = -0.02 mag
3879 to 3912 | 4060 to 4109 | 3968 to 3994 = 0.08 mag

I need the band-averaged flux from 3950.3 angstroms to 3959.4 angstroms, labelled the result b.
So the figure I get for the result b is 82.7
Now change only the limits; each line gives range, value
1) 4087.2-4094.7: 138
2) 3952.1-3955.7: 90.7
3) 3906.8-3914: 90.4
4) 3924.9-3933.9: 37.3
